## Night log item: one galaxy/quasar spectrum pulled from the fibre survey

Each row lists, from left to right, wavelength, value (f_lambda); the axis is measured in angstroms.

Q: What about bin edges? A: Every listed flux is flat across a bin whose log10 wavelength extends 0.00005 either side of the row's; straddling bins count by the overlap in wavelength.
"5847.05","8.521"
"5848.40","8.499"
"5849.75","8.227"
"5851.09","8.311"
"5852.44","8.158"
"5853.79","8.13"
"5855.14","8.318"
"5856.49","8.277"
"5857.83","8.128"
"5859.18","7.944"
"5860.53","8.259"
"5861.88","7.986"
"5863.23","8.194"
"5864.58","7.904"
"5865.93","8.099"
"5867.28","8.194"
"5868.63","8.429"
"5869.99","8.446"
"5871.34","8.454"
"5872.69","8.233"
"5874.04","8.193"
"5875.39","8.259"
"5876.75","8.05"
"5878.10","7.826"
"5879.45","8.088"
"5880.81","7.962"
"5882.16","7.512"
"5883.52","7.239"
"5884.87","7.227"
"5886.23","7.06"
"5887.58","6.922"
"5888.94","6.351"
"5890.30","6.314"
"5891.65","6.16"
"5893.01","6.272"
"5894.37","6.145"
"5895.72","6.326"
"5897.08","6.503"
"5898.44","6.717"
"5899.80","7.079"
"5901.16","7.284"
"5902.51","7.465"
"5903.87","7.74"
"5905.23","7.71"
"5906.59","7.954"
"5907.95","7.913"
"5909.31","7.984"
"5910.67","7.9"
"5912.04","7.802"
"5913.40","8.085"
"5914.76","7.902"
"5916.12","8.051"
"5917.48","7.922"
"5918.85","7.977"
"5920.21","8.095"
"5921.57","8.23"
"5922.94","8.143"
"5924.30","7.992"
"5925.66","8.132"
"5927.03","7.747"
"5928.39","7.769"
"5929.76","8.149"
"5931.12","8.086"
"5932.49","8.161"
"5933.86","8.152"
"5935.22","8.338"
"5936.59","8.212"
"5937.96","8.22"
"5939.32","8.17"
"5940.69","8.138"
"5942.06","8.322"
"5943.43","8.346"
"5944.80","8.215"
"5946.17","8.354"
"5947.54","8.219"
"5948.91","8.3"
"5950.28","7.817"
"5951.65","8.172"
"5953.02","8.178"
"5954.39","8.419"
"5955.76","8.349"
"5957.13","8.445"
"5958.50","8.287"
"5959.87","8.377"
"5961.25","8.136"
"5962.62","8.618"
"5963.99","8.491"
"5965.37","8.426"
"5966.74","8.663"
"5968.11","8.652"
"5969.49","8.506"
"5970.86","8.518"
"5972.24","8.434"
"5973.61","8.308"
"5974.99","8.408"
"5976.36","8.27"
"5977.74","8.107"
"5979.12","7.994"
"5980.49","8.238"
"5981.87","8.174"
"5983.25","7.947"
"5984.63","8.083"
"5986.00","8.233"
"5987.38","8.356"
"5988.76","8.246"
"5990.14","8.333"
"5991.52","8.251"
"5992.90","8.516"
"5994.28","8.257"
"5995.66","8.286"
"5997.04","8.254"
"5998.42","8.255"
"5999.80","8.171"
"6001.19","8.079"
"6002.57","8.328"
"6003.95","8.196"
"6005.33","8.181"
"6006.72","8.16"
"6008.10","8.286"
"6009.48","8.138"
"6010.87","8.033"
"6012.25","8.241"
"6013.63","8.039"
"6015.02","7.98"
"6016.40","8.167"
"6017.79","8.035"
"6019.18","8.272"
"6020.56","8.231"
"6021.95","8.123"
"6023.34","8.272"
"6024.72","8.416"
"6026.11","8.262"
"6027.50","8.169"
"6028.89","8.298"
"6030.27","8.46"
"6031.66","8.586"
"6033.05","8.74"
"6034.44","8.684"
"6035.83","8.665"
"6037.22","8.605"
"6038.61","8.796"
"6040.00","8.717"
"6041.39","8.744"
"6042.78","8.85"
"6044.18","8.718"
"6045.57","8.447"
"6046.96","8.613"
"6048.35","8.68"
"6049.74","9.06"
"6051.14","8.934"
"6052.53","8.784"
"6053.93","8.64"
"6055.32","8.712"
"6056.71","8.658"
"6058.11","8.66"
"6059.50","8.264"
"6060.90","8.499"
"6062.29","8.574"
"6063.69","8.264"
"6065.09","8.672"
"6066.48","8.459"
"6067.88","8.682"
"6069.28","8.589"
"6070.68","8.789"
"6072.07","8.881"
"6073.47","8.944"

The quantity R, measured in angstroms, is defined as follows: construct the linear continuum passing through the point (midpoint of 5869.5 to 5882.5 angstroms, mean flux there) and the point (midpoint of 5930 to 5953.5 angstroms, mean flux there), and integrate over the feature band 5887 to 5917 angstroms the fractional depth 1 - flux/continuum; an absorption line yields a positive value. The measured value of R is 3.4 angstroms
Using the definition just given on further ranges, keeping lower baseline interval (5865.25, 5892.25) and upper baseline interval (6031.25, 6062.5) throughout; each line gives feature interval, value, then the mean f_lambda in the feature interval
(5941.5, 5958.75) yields -0.4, 8.26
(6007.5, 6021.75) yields 0.6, 8.14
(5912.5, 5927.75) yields -0.2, 8.03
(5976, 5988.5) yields 0.2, 8.15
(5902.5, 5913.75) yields 0.0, 7.85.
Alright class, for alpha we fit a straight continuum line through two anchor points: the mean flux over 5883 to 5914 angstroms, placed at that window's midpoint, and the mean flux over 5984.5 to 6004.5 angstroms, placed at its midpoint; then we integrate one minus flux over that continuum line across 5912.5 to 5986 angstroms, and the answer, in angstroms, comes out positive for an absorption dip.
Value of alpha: -4.7 angstroms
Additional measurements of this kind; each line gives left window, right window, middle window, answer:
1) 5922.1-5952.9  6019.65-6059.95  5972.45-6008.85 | 0.6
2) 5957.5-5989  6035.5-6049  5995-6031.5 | 1.4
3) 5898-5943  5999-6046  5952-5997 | -0.9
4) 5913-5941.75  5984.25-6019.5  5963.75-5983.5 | -0.5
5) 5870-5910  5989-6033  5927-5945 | -1.1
